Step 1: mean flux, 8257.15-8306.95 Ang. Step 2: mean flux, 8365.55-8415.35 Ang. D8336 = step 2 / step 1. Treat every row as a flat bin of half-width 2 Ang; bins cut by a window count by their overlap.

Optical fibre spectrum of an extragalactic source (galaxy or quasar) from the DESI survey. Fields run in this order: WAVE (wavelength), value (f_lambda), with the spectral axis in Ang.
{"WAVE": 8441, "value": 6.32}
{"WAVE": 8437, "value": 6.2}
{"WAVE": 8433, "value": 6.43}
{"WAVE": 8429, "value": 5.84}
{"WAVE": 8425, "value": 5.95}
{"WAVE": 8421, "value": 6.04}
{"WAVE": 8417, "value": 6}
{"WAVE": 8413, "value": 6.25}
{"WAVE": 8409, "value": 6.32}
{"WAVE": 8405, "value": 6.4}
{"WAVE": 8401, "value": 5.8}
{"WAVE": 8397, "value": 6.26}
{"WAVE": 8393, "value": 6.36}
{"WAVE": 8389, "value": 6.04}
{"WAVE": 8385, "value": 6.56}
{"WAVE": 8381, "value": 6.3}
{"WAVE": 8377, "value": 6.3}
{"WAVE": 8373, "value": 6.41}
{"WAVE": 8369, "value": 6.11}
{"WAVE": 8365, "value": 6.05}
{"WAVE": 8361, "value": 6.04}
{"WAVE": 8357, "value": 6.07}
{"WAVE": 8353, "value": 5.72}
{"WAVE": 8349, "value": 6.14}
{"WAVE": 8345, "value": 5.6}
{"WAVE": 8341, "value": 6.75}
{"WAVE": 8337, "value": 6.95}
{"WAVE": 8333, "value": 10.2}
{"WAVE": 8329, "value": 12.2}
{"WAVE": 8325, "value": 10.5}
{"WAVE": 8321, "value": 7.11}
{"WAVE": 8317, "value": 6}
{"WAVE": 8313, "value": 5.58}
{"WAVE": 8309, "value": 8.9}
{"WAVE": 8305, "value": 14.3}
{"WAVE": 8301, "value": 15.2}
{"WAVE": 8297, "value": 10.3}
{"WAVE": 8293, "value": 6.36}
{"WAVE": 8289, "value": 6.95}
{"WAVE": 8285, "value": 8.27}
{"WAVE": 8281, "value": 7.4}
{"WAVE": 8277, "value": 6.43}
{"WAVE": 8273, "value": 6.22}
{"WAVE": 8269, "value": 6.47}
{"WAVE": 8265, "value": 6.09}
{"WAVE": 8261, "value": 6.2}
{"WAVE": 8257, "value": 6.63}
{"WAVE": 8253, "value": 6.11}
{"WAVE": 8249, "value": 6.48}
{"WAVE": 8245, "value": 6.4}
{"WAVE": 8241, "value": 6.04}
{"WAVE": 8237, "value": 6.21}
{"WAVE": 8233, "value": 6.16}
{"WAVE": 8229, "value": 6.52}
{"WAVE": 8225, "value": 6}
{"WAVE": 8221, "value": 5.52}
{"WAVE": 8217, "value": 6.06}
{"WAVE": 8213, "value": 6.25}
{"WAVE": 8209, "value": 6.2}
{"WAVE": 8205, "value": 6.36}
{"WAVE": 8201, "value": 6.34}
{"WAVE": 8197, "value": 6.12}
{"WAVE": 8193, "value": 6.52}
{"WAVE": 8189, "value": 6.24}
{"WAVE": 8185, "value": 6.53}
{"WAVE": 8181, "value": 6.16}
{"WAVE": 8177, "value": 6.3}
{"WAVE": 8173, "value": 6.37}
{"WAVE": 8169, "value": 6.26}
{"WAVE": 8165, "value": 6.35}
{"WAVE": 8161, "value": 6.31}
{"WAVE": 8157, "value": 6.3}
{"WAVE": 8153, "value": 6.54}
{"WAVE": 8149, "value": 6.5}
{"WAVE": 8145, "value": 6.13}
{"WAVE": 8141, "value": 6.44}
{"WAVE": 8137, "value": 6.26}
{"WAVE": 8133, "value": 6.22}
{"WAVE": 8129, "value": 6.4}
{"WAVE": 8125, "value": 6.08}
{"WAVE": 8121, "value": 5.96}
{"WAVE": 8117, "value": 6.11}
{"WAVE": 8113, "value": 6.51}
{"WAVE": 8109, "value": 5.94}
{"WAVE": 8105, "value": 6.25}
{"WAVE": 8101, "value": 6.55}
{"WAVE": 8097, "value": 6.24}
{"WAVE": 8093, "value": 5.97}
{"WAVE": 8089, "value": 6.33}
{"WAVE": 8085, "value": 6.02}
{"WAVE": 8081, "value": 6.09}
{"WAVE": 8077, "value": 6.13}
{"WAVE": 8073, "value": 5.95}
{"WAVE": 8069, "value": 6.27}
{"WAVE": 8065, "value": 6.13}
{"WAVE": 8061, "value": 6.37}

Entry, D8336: 0.8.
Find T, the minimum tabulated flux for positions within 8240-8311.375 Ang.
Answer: 6.04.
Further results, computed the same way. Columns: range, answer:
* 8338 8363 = 5.6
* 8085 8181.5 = 5.94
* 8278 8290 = 6.95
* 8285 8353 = 5.58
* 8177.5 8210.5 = 6.12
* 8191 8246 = 5.52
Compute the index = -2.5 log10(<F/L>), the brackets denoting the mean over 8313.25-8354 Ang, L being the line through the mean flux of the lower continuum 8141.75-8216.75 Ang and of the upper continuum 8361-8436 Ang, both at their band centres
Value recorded -0.227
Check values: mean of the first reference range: 6.32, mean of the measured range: 7.67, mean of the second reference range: 6.19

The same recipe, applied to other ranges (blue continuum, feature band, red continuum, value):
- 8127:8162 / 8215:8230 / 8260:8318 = 0.21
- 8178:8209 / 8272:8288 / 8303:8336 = 0.17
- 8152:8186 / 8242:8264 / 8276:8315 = 0.27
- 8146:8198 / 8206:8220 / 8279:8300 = 0.14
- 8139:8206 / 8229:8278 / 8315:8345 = 0.17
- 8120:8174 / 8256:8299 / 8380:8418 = -0.13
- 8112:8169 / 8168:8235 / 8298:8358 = 0.13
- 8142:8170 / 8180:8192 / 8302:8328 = 0.09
